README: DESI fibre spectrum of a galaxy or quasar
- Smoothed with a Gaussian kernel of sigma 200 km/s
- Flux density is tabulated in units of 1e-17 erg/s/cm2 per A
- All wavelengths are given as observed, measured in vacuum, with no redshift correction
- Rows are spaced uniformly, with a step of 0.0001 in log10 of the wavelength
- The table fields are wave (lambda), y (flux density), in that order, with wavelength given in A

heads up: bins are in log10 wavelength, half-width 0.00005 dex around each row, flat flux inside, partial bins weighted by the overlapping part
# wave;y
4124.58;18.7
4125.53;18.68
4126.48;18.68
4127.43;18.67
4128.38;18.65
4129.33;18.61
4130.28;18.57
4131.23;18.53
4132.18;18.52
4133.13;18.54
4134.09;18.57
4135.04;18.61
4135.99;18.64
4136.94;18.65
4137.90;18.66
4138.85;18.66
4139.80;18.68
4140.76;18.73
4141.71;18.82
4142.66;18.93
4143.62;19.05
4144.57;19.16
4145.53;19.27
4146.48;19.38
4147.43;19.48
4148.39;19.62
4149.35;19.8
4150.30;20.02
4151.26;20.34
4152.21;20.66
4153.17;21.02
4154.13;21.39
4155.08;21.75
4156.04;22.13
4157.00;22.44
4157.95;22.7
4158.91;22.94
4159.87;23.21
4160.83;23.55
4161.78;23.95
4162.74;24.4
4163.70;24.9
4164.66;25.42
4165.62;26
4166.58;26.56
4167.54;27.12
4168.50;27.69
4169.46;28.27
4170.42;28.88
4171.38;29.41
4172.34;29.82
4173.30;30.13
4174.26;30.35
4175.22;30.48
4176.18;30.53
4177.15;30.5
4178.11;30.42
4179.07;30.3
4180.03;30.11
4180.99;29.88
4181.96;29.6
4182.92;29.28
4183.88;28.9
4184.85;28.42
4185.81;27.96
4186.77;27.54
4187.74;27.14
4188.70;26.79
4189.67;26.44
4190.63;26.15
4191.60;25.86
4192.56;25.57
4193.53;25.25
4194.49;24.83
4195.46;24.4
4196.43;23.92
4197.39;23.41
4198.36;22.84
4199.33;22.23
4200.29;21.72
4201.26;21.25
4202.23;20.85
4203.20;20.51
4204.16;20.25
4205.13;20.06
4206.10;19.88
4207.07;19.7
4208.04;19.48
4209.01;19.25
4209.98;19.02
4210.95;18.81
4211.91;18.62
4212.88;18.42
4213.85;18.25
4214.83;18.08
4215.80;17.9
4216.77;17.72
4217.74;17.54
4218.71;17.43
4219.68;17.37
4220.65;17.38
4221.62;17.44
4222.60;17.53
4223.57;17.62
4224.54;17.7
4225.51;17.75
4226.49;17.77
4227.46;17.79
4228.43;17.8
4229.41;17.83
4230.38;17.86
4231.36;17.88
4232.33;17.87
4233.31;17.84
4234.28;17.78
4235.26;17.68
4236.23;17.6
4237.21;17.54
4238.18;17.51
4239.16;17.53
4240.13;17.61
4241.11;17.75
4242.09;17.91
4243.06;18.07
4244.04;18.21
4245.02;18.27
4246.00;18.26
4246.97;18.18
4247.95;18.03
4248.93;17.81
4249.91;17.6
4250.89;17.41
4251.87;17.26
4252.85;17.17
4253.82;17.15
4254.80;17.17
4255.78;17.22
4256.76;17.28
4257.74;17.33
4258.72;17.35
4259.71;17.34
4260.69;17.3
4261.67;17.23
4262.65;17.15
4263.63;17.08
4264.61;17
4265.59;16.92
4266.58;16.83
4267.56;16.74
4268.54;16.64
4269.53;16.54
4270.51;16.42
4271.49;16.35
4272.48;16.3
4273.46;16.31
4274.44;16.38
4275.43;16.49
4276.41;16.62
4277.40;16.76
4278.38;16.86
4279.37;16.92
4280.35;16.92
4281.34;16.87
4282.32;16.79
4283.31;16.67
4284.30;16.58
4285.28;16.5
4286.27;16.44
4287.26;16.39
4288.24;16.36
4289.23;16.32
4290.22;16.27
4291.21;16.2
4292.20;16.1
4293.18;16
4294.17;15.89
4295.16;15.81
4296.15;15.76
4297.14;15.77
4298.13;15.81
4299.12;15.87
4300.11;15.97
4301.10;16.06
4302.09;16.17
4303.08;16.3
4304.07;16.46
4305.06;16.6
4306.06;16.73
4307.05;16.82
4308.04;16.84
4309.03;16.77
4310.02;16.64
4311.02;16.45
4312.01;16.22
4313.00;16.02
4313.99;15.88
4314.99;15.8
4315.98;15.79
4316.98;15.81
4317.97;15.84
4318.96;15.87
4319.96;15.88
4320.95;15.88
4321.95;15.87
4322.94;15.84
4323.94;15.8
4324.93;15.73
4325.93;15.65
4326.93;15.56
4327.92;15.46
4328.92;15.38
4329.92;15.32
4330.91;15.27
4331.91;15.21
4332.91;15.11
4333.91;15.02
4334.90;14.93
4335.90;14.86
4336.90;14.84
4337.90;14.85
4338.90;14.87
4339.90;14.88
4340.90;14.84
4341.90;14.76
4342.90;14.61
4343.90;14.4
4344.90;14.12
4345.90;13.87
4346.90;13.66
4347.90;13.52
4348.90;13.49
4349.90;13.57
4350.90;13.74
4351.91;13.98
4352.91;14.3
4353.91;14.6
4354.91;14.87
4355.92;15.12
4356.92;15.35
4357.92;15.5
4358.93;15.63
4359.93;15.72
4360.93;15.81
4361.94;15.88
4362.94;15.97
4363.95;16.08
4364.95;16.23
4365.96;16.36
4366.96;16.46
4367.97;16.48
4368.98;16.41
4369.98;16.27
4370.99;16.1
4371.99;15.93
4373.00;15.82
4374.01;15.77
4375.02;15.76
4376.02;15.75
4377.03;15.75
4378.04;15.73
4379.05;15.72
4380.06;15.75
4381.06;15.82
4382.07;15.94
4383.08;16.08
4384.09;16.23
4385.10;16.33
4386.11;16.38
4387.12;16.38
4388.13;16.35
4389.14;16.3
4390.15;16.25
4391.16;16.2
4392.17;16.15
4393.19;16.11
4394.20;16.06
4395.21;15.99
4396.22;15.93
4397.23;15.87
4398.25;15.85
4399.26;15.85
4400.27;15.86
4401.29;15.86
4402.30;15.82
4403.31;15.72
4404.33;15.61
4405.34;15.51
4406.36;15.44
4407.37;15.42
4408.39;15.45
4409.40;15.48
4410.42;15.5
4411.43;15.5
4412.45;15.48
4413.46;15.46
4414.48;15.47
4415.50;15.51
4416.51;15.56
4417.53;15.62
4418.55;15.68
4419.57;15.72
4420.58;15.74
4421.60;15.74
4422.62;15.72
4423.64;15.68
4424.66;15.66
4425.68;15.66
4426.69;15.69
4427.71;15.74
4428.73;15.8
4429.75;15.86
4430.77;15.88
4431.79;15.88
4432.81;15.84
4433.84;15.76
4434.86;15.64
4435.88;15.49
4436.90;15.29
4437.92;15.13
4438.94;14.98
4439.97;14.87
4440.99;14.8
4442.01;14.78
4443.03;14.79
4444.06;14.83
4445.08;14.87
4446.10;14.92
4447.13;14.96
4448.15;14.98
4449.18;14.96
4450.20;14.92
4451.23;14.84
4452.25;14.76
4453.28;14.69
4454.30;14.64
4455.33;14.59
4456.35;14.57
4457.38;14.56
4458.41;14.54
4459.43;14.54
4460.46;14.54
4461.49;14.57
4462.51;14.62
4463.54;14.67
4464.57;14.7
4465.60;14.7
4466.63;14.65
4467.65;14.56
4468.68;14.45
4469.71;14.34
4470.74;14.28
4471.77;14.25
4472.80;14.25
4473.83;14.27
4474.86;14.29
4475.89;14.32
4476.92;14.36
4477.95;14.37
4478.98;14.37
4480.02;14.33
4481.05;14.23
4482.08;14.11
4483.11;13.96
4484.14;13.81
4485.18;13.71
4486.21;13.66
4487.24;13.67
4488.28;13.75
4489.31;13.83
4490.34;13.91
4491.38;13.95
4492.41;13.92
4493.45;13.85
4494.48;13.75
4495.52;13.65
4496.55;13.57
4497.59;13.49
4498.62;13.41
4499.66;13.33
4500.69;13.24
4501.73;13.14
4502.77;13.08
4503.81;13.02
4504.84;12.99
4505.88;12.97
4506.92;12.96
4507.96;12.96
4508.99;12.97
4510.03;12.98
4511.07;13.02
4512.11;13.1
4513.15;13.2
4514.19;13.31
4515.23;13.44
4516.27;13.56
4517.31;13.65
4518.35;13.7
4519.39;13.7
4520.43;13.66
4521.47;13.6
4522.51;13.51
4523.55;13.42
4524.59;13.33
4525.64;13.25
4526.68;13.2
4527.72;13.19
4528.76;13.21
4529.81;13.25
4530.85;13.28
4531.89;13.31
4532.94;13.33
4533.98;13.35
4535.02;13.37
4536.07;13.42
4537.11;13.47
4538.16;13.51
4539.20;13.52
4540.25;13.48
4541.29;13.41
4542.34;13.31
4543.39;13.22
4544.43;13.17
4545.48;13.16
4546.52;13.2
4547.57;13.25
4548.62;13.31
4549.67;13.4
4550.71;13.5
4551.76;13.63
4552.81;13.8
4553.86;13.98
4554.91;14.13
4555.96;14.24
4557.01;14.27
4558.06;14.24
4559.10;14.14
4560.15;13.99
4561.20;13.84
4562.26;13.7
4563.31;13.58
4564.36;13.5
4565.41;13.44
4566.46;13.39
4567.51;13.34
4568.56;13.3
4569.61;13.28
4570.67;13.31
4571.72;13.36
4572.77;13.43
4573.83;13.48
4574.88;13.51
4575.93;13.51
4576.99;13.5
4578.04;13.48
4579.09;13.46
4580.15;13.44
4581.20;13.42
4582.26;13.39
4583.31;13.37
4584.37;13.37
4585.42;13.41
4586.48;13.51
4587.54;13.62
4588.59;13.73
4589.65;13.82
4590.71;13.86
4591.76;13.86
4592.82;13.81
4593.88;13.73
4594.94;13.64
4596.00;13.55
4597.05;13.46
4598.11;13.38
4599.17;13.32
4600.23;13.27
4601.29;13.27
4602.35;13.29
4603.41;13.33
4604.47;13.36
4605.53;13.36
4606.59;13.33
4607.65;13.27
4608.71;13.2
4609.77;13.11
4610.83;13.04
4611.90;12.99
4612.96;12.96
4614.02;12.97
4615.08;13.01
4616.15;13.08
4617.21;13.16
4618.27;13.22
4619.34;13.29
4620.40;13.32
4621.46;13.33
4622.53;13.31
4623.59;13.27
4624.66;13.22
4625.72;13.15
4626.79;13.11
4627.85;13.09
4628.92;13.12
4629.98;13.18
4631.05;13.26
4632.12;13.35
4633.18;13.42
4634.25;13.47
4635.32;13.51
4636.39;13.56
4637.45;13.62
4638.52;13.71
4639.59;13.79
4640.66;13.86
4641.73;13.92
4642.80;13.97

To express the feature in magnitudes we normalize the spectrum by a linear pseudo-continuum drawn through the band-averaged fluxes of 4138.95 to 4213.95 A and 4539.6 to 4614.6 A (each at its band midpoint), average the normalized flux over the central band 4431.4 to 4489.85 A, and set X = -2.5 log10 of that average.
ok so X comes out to 0.13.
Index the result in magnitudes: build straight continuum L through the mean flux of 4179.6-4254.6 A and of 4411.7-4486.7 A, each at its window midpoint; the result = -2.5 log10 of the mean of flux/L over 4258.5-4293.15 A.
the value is 0.15 mag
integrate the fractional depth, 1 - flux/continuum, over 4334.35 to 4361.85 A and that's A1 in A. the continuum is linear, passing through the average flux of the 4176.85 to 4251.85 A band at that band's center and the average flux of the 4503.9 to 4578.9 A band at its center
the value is 5.0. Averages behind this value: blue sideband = 21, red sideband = 13.4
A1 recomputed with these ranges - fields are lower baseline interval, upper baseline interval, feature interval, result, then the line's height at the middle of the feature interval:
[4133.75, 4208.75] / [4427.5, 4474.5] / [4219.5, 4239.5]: 3.9 A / 22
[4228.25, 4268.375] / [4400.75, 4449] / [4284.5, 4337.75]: 2.8 A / 16.8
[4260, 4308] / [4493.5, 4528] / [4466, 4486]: -0.6 A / 13.8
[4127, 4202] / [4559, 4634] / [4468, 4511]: 5.9 A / 15.9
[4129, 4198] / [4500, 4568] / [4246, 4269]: 4.3 A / 21.3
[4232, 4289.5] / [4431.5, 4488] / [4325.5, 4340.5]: 1.0 A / 16.2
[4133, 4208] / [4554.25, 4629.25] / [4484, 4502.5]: 2.6 A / 15.9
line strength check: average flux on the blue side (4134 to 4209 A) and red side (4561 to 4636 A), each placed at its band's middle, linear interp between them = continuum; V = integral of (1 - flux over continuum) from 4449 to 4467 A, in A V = 2.3 A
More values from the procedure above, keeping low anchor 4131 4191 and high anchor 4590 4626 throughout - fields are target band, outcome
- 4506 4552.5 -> 5.7 A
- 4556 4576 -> 1.0 A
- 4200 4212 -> 1.6 A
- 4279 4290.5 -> 2.5 A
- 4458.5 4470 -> 1.5 A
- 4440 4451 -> 1.5 A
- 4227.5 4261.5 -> 6.8 A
